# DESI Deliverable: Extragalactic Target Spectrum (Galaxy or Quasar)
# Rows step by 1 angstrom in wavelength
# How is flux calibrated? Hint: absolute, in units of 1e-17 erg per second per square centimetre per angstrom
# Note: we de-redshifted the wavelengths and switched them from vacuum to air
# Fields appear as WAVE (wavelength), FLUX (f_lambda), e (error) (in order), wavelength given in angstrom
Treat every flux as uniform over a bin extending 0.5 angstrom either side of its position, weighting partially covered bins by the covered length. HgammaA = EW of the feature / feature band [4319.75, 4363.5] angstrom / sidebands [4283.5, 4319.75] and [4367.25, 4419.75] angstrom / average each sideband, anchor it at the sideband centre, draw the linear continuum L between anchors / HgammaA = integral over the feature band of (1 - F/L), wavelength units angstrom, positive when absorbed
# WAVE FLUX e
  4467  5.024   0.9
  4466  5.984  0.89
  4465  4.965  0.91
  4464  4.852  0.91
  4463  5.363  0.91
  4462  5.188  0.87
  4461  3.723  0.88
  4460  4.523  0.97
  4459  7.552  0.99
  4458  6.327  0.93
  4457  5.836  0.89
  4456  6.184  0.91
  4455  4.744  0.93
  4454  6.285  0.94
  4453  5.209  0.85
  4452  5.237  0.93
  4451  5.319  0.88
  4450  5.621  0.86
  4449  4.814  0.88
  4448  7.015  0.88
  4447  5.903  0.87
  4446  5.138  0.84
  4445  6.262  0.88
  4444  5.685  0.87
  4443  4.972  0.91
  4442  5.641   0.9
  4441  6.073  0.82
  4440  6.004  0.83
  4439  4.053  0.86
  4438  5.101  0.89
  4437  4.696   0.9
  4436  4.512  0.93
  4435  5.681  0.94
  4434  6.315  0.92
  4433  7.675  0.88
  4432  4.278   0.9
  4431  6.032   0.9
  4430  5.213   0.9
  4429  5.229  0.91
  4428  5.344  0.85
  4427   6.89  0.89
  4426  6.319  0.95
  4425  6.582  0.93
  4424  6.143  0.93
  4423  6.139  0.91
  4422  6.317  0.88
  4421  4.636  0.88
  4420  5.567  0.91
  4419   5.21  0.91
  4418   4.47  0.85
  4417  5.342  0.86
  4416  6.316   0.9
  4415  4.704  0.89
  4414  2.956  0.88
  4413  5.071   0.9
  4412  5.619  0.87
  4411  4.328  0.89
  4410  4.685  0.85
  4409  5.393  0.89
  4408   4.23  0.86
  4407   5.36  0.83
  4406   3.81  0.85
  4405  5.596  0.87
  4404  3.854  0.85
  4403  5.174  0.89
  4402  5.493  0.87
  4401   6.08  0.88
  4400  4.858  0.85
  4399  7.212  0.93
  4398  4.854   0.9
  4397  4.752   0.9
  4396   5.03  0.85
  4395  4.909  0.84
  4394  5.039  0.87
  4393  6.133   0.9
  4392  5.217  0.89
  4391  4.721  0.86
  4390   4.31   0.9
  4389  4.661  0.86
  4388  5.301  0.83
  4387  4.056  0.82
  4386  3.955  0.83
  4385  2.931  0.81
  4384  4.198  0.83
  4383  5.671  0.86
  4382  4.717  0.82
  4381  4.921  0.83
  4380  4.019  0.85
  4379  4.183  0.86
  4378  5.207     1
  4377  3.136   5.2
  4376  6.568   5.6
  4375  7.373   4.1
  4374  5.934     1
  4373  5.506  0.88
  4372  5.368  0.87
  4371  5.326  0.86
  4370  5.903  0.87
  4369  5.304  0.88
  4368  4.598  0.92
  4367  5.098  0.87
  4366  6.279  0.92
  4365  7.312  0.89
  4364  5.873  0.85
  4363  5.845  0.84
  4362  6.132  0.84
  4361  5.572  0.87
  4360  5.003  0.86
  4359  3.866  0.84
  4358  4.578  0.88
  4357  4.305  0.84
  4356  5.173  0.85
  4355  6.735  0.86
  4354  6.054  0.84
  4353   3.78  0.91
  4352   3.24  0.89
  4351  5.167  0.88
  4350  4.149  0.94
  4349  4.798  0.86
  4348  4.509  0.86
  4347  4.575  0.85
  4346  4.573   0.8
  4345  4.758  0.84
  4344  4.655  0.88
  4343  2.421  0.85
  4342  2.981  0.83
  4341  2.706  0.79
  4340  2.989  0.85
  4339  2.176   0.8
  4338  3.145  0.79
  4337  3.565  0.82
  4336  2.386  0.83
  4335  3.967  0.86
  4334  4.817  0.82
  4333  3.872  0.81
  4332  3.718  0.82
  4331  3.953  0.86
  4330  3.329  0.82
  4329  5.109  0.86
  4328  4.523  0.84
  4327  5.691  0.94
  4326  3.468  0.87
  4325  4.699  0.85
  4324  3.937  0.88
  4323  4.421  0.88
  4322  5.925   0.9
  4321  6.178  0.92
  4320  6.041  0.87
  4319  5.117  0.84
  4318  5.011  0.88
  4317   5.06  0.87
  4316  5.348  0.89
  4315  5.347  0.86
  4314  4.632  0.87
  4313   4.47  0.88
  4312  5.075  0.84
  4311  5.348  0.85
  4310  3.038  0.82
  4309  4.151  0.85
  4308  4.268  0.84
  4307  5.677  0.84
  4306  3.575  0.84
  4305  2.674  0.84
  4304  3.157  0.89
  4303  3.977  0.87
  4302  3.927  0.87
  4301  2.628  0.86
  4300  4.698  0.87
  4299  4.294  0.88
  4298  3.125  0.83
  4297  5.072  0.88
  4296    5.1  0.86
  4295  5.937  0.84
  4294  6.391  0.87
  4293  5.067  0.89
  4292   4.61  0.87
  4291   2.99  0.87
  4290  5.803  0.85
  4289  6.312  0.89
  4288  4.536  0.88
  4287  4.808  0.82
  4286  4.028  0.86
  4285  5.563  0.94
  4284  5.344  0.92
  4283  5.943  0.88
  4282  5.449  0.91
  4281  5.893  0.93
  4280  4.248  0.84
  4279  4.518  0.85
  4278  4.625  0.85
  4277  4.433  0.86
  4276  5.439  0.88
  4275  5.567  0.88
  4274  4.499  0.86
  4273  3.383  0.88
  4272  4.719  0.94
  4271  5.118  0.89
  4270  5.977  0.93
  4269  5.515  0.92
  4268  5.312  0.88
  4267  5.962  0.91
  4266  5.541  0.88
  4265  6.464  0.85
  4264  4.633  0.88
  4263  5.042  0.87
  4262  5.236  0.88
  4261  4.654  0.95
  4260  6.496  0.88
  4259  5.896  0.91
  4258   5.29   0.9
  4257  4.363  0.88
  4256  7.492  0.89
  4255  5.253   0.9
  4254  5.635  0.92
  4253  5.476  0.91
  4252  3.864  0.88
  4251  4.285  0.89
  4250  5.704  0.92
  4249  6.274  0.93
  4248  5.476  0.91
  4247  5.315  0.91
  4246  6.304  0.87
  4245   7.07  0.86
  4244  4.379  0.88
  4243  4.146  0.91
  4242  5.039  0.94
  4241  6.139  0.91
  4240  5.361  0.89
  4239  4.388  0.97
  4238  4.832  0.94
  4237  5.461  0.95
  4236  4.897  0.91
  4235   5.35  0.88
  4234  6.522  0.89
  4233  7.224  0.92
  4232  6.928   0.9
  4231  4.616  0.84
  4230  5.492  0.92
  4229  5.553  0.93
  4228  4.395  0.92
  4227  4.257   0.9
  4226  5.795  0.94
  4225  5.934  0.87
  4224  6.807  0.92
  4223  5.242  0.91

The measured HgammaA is 3.7 angstrom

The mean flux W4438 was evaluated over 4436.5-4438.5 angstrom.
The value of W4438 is 4.9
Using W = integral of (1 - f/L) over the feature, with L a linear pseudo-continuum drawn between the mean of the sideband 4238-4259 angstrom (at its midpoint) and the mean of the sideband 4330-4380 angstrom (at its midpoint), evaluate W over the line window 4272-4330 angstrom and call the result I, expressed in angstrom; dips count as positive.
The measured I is 3.3 angstrom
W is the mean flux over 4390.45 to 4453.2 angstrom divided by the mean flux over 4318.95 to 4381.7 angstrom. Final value 1.14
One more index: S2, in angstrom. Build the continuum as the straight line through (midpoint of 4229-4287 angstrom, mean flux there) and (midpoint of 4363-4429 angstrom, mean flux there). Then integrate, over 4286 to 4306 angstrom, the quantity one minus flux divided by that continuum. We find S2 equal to 3.2 angstrom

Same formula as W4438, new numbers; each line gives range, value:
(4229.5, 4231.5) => 5.05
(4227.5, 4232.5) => 5.4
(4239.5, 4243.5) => 5.17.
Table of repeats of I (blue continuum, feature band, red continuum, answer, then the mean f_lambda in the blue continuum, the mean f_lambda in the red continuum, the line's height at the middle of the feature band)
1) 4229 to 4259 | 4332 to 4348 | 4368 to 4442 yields 5.1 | 5.48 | 5.2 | 5.31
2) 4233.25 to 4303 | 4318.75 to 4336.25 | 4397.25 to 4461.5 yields 2.4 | 5.15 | 5.43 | 5.25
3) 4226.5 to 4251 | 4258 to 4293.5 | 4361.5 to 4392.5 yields 1.5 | 5.44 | 5.15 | 5.36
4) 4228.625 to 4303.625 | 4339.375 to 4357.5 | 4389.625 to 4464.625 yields 3.4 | 5.18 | 5.37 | 5.28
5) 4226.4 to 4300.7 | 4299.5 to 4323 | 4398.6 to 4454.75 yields 3.1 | 5.22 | 5.42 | 5.28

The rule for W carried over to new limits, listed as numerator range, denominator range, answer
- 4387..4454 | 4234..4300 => 1.03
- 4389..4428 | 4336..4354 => 1.38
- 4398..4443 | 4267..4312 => 1.14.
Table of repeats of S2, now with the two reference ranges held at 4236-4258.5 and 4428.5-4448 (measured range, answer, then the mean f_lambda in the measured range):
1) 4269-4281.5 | 1.1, 4.89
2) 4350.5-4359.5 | 1.1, 4.77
